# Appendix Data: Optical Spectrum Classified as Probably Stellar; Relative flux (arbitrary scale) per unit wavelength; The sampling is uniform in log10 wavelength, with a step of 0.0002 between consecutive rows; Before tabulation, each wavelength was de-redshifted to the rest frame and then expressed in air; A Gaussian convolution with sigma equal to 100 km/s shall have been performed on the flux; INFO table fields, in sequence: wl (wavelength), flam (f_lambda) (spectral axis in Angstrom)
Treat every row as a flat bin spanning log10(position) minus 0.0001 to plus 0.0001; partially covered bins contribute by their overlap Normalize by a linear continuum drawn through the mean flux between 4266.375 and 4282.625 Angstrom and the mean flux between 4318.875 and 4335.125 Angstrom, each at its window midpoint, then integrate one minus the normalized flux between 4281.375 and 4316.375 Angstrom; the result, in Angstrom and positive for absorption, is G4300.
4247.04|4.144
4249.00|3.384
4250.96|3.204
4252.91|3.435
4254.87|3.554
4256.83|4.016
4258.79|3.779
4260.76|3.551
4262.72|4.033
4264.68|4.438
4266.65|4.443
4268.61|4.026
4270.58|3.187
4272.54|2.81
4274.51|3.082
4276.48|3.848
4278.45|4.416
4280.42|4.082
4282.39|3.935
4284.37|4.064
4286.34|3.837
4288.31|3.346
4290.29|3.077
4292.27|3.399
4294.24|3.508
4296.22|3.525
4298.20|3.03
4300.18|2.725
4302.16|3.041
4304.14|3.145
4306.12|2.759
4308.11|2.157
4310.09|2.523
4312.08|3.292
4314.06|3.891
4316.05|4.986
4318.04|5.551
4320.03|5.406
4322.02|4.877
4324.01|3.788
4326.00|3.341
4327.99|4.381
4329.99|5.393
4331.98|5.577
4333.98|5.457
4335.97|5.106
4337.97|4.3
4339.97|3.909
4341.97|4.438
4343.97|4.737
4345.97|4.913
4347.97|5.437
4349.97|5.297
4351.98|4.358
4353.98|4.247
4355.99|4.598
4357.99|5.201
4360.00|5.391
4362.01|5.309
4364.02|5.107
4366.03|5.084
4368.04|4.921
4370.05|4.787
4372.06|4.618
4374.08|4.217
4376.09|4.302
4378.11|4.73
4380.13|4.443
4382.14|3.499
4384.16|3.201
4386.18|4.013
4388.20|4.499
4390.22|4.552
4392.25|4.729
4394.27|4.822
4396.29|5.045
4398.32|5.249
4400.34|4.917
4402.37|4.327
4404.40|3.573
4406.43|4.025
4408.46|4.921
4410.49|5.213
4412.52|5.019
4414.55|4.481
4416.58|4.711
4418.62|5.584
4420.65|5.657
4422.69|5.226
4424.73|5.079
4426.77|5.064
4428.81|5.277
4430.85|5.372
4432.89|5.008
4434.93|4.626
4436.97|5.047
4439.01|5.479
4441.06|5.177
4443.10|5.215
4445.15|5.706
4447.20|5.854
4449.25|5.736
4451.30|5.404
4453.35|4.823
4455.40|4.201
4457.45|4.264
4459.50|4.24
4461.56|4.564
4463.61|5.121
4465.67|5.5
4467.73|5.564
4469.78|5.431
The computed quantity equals 7.36 Angstrom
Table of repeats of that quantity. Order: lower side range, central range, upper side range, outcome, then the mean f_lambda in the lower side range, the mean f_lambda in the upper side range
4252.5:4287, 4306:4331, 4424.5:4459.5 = 0.7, 3.81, 5.11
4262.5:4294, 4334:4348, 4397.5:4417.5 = -1.7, 3.74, 4.64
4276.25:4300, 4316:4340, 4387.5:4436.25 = -4.6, 3.63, 4.88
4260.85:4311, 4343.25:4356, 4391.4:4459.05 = -2.0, 3.46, 4.99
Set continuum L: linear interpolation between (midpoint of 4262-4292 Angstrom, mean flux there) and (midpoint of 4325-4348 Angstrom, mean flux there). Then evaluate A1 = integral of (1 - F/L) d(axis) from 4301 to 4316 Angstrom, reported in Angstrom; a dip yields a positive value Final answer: 4.1 Angstrom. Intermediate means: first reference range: 3.76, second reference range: 4.72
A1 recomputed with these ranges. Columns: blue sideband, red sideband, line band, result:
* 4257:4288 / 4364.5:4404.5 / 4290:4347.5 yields 1.23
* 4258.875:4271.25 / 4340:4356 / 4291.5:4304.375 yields 3.20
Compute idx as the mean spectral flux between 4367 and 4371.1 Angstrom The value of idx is 4.86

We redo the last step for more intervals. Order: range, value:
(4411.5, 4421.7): 5.09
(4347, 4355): 4.83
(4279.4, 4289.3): 3.85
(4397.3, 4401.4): 5.07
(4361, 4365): 5.21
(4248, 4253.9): 3.34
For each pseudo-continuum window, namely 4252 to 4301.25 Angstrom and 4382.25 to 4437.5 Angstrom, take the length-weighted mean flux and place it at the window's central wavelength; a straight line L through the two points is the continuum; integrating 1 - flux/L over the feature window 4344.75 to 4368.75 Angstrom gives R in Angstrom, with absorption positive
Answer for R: -3.7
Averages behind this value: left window 3.64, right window 4.76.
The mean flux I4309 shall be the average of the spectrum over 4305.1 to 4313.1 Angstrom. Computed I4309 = 2.69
